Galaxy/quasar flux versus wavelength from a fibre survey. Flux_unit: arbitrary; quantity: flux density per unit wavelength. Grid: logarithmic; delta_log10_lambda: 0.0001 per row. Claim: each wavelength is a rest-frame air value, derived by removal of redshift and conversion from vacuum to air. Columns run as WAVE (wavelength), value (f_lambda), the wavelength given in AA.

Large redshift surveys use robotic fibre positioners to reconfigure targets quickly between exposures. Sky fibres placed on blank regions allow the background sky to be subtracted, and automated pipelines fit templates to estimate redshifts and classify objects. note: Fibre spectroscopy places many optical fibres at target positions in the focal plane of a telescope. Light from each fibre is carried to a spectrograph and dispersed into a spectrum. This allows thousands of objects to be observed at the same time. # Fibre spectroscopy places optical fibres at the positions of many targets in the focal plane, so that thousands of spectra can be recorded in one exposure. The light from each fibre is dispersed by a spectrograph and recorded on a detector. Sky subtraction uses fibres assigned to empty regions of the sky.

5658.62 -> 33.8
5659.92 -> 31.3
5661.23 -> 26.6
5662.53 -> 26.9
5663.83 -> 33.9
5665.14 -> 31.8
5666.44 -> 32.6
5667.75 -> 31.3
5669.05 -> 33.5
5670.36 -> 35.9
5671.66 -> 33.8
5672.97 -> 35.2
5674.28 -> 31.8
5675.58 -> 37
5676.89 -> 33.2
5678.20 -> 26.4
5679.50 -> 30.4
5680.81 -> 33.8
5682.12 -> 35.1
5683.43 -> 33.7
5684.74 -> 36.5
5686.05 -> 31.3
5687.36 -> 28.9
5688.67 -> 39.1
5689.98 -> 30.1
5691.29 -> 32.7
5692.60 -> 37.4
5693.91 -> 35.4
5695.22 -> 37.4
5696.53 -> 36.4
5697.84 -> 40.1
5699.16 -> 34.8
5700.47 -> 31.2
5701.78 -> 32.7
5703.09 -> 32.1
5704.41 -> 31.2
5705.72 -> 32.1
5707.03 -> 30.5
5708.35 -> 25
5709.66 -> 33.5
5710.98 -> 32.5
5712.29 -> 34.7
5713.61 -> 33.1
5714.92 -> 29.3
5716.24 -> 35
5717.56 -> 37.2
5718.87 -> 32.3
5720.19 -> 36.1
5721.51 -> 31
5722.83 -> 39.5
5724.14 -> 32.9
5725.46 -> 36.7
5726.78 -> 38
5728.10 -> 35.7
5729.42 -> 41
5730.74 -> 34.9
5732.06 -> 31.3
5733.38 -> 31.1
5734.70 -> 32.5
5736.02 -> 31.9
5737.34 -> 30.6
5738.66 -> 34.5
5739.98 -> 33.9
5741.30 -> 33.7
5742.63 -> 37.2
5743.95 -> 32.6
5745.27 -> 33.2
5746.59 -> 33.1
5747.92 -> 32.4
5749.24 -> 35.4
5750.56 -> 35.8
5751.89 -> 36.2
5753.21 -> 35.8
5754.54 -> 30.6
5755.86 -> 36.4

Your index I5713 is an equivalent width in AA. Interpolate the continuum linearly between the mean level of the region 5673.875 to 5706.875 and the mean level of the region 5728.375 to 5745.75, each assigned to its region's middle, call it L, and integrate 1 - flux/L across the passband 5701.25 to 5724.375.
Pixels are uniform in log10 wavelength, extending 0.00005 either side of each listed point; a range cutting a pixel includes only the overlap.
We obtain 0.60 AA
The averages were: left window 33.6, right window 33.8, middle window 32.8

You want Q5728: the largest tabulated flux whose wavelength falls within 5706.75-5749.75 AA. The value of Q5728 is 41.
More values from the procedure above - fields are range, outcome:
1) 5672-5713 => 40.1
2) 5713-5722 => 37.2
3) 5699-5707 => 34.8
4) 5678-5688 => 36.5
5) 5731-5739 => 34.5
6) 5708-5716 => 34.7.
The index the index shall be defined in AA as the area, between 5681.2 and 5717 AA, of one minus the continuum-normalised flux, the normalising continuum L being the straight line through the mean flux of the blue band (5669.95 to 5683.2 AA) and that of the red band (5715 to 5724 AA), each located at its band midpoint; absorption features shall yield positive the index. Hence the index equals 0.59 AA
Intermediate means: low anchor 33.2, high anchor 34.7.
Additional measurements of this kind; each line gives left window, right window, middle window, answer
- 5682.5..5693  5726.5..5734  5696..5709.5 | 0.62 AA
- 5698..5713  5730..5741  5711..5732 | -1.64 AA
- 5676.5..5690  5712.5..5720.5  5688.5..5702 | -0.85 AA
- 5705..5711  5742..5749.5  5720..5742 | -1.23 AA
